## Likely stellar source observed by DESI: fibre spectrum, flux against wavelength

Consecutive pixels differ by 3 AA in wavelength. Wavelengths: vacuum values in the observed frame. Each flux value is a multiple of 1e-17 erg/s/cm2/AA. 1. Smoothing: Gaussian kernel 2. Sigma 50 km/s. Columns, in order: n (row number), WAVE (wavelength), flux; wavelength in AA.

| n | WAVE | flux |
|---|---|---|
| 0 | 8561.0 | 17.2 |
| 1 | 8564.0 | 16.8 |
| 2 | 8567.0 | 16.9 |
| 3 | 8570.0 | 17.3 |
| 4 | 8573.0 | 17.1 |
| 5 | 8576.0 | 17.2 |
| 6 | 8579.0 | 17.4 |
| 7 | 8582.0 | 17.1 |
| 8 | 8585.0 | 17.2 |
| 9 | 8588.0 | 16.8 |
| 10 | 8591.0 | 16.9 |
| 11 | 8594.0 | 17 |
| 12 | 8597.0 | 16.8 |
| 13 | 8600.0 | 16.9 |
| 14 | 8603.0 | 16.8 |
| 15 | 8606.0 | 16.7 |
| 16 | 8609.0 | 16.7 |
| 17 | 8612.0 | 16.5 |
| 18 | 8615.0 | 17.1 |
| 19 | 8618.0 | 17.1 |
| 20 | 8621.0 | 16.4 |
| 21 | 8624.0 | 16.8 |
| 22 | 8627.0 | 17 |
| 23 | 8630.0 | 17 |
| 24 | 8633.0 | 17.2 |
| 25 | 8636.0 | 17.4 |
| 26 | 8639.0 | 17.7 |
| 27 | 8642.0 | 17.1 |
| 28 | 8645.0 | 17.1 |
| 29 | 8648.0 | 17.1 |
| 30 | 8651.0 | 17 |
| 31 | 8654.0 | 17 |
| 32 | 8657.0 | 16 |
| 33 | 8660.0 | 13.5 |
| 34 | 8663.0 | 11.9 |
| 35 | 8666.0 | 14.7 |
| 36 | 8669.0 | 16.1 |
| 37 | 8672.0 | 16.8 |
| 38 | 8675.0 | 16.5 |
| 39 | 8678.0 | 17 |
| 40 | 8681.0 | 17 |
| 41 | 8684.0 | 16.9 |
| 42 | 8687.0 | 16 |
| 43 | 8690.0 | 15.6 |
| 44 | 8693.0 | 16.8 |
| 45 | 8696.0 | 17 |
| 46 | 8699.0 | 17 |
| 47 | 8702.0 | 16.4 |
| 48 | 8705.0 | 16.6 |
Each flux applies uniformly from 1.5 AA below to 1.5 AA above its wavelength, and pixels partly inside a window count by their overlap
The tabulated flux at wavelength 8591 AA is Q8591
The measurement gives 16.9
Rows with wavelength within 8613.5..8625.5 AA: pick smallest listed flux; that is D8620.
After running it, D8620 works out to 16.4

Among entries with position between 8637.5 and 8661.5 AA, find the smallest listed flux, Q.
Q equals 13.5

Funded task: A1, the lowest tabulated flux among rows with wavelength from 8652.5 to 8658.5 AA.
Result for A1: 16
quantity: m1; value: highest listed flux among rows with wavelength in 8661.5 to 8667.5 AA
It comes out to 14.7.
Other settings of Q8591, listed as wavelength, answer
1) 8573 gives 17.1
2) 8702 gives 16.4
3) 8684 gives 16.9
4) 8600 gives 16.9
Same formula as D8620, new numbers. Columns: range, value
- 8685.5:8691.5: 15.6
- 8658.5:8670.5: 11.9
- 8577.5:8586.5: 17.1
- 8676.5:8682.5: 17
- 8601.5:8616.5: 16.5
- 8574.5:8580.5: 17.2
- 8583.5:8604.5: 16.8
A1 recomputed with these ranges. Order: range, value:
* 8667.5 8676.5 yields 16.1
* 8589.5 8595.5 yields 16.9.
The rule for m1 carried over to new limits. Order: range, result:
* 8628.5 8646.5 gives 17.7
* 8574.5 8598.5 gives 17.4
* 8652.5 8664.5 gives 17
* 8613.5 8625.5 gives 17.1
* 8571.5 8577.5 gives 17.2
